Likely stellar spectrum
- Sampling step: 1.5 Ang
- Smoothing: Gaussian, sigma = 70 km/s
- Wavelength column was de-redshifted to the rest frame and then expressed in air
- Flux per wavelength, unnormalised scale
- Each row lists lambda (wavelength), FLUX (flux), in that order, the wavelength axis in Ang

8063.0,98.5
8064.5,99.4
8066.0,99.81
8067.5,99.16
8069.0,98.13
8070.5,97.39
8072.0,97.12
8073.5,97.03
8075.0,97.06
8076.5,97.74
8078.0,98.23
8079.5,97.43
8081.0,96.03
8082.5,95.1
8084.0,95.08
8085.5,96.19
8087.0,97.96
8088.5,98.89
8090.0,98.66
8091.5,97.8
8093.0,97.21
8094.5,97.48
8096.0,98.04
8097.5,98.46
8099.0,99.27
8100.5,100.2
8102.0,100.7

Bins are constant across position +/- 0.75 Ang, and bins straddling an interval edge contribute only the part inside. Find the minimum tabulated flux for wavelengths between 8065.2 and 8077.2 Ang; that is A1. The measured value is 97.03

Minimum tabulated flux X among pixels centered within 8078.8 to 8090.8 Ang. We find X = 95.08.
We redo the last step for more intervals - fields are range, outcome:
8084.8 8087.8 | 96.19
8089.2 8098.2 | 97.21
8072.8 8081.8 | 96.03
